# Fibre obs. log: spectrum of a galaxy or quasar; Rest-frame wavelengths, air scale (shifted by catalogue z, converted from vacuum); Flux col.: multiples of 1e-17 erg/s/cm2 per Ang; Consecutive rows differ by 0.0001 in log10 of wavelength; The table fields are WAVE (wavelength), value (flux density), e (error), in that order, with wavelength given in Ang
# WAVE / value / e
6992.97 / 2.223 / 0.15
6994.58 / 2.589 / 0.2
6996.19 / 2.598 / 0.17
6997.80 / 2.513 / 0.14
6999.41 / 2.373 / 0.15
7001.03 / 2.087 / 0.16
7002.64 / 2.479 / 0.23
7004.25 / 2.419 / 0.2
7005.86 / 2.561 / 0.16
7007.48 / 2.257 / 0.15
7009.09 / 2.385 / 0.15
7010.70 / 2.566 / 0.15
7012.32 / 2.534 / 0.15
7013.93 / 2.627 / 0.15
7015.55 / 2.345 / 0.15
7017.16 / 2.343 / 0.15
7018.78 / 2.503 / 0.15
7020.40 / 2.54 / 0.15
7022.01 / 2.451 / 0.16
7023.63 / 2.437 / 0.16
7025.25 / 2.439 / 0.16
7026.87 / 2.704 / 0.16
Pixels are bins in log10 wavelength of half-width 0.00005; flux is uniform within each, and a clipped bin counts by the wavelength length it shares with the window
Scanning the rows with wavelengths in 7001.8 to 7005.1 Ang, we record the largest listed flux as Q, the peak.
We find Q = 2.479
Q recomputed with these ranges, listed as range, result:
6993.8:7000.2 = 2.598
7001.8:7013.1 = 2.566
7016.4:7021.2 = 2.54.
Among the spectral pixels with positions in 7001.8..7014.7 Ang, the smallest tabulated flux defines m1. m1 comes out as 2.257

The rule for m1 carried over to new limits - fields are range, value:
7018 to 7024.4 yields 2.437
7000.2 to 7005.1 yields 2.087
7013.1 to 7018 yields 2.343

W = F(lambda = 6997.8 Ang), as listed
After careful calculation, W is 2.513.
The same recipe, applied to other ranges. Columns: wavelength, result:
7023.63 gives 2.437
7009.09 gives 2.385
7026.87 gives 2.704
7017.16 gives 2.343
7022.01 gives 2.451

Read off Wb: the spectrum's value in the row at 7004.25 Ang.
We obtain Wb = 2.419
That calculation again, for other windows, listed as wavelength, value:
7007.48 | 2.257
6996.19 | 2.598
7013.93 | 2.627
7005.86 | 2.561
